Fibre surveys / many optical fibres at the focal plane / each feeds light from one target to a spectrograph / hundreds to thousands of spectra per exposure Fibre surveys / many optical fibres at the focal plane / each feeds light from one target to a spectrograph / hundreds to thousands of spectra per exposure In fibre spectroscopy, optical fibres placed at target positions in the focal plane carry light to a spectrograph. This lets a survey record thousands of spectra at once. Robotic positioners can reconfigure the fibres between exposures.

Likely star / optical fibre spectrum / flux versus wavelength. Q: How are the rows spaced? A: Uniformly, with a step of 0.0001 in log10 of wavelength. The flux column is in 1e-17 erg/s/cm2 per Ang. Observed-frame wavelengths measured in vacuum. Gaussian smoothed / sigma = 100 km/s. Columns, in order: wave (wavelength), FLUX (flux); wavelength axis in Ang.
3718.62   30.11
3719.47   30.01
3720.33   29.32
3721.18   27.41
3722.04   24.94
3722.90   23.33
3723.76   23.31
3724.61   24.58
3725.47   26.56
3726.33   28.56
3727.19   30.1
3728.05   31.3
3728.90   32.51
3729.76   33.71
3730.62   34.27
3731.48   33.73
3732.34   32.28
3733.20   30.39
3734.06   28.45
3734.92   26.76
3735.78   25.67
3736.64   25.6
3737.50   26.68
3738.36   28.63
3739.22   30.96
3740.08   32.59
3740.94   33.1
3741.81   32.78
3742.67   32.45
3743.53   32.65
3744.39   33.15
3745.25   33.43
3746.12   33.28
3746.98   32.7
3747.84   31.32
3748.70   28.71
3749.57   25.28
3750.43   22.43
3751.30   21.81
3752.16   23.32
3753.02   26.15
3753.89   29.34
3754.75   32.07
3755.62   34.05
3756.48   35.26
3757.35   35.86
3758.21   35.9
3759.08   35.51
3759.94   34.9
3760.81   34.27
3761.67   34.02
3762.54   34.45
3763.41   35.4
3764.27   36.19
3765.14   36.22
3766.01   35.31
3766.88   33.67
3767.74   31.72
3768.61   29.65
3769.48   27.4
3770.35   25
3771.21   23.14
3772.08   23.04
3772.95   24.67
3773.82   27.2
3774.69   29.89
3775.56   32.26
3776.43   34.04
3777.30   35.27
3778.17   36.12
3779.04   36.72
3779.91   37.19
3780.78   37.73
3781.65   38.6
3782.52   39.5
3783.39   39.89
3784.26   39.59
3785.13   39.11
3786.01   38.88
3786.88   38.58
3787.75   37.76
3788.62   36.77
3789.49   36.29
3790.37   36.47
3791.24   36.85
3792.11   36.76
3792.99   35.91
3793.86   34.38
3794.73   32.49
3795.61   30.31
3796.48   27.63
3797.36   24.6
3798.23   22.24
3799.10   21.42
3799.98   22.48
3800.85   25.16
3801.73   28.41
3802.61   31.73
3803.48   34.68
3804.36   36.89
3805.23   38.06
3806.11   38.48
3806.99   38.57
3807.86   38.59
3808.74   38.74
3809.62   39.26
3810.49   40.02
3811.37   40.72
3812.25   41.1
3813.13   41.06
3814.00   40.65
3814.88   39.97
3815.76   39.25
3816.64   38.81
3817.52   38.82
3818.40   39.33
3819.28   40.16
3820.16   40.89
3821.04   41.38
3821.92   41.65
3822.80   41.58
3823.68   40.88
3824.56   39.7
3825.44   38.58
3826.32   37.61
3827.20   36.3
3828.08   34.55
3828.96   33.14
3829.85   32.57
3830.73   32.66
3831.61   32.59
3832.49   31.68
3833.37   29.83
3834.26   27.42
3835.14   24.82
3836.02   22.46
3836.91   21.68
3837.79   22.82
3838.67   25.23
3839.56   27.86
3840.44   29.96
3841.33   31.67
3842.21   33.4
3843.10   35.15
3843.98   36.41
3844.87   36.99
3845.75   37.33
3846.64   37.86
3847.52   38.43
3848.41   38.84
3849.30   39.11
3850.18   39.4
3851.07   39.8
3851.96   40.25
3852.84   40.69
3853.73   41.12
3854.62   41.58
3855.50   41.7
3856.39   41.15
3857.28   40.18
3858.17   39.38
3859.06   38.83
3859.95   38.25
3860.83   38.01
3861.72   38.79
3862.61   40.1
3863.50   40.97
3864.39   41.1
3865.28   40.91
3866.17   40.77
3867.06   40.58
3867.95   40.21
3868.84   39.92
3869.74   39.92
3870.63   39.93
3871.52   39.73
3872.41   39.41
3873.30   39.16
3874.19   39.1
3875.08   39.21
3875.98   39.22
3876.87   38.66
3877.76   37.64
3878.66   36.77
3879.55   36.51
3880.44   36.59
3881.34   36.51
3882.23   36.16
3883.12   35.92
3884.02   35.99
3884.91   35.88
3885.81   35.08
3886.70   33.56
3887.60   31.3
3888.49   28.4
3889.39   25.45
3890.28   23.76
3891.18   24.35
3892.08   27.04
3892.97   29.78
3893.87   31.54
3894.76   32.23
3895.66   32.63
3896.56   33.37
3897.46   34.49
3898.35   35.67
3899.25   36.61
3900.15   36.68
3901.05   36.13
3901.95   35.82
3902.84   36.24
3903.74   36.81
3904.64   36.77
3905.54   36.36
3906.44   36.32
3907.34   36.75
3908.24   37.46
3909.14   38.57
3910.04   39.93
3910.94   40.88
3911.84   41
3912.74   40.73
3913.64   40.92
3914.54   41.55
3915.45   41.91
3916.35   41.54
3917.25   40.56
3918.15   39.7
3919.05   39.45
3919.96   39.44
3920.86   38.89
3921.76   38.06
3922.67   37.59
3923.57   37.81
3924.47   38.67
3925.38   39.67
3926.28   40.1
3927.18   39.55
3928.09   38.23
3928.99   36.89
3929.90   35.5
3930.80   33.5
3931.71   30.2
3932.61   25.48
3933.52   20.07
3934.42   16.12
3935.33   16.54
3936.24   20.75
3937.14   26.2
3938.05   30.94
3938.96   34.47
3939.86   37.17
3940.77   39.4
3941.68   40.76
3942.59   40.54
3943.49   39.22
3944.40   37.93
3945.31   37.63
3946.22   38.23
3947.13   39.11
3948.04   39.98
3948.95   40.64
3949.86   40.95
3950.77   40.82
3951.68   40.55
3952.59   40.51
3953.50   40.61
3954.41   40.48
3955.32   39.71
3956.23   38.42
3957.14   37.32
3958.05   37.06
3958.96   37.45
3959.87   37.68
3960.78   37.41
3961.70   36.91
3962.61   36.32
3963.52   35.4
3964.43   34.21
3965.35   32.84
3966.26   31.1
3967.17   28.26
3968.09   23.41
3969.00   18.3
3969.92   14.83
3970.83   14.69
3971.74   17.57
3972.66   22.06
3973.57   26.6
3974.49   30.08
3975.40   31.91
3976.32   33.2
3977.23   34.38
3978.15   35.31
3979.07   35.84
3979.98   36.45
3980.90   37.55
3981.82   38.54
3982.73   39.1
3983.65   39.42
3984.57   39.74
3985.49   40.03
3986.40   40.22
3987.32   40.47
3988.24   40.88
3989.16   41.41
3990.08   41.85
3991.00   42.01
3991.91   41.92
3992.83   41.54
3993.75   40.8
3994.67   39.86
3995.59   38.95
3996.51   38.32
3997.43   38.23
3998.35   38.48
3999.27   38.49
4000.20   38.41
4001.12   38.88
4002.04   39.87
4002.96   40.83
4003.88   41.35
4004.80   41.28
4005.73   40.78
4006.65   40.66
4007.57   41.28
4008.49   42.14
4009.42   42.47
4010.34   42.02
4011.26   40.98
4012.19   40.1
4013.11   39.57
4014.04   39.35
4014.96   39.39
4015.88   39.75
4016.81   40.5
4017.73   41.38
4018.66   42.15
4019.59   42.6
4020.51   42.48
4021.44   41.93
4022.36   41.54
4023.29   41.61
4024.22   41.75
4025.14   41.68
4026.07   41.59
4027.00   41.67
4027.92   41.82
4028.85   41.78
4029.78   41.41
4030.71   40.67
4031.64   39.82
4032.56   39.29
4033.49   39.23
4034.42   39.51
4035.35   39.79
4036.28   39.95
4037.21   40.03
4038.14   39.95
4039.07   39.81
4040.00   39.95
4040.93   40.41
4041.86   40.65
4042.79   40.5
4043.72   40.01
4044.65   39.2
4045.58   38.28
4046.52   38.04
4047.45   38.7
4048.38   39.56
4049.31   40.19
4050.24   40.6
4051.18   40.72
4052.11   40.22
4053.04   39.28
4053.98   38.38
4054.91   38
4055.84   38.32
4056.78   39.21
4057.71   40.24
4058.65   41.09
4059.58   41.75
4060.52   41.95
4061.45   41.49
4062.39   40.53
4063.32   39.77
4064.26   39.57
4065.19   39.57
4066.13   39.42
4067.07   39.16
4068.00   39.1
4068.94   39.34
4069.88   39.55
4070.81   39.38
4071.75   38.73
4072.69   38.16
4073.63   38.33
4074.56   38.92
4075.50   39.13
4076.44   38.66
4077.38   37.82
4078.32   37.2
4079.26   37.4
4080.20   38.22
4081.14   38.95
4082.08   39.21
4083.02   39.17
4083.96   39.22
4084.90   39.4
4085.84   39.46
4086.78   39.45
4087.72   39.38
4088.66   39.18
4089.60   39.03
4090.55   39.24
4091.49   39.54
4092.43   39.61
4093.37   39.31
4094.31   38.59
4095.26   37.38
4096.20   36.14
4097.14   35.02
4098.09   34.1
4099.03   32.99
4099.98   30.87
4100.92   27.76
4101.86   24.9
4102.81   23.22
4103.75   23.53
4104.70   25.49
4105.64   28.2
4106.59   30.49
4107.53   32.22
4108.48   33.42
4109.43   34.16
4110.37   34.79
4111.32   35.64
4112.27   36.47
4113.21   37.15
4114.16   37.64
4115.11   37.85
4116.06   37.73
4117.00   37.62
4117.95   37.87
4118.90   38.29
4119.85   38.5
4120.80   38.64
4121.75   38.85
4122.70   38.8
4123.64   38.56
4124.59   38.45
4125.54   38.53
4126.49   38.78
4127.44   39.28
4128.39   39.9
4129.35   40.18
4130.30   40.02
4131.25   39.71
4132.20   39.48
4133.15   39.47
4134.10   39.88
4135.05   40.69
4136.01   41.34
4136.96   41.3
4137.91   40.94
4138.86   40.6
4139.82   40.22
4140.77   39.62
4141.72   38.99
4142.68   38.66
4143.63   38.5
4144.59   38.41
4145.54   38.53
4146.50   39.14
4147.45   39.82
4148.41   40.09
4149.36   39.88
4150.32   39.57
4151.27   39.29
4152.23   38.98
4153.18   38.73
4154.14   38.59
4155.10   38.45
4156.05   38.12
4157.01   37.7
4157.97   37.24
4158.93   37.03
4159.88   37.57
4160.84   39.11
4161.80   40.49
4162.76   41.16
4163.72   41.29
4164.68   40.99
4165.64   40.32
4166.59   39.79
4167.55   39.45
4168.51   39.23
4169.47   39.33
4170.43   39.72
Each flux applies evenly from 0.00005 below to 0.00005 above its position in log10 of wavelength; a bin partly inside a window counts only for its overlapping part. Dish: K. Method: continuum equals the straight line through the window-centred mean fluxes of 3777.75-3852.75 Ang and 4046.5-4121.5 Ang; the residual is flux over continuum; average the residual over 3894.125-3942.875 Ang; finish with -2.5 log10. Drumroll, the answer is 0.01 mag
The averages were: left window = 35.3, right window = 37.3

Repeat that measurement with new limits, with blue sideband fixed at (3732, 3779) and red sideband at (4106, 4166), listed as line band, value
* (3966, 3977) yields 0.40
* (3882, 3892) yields 0.08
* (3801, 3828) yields -0.20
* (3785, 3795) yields -0.16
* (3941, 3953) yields -0.15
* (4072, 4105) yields 0.04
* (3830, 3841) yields 0.18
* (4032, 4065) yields -0.09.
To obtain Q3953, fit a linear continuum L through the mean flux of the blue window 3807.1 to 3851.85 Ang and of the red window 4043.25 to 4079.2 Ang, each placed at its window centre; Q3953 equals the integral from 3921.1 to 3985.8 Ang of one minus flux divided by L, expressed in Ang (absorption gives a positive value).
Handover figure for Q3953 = 6.2 Ang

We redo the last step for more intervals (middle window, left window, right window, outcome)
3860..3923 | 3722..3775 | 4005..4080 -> -3.4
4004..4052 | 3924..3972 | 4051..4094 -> -4.2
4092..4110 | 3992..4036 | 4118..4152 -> 3.5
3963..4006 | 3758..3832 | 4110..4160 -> 2.2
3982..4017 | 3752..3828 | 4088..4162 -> -3.8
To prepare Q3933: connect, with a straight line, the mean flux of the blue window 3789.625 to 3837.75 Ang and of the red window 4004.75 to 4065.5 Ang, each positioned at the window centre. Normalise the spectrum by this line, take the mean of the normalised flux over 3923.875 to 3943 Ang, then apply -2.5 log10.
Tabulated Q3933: 0.16 mag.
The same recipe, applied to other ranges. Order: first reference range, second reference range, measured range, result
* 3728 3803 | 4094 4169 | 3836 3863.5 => -0.10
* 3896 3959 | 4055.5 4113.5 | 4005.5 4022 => -0.12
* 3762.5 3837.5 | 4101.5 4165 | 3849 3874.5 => -0.15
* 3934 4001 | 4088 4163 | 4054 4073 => -0.09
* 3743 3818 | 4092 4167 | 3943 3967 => -0.07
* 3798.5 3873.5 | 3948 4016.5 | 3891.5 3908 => 0.07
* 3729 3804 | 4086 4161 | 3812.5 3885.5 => -0.12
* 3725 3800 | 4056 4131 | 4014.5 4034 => -0.14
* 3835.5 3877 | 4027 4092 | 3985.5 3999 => -0.04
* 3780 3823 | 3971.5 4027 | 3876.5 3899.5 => 0.13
